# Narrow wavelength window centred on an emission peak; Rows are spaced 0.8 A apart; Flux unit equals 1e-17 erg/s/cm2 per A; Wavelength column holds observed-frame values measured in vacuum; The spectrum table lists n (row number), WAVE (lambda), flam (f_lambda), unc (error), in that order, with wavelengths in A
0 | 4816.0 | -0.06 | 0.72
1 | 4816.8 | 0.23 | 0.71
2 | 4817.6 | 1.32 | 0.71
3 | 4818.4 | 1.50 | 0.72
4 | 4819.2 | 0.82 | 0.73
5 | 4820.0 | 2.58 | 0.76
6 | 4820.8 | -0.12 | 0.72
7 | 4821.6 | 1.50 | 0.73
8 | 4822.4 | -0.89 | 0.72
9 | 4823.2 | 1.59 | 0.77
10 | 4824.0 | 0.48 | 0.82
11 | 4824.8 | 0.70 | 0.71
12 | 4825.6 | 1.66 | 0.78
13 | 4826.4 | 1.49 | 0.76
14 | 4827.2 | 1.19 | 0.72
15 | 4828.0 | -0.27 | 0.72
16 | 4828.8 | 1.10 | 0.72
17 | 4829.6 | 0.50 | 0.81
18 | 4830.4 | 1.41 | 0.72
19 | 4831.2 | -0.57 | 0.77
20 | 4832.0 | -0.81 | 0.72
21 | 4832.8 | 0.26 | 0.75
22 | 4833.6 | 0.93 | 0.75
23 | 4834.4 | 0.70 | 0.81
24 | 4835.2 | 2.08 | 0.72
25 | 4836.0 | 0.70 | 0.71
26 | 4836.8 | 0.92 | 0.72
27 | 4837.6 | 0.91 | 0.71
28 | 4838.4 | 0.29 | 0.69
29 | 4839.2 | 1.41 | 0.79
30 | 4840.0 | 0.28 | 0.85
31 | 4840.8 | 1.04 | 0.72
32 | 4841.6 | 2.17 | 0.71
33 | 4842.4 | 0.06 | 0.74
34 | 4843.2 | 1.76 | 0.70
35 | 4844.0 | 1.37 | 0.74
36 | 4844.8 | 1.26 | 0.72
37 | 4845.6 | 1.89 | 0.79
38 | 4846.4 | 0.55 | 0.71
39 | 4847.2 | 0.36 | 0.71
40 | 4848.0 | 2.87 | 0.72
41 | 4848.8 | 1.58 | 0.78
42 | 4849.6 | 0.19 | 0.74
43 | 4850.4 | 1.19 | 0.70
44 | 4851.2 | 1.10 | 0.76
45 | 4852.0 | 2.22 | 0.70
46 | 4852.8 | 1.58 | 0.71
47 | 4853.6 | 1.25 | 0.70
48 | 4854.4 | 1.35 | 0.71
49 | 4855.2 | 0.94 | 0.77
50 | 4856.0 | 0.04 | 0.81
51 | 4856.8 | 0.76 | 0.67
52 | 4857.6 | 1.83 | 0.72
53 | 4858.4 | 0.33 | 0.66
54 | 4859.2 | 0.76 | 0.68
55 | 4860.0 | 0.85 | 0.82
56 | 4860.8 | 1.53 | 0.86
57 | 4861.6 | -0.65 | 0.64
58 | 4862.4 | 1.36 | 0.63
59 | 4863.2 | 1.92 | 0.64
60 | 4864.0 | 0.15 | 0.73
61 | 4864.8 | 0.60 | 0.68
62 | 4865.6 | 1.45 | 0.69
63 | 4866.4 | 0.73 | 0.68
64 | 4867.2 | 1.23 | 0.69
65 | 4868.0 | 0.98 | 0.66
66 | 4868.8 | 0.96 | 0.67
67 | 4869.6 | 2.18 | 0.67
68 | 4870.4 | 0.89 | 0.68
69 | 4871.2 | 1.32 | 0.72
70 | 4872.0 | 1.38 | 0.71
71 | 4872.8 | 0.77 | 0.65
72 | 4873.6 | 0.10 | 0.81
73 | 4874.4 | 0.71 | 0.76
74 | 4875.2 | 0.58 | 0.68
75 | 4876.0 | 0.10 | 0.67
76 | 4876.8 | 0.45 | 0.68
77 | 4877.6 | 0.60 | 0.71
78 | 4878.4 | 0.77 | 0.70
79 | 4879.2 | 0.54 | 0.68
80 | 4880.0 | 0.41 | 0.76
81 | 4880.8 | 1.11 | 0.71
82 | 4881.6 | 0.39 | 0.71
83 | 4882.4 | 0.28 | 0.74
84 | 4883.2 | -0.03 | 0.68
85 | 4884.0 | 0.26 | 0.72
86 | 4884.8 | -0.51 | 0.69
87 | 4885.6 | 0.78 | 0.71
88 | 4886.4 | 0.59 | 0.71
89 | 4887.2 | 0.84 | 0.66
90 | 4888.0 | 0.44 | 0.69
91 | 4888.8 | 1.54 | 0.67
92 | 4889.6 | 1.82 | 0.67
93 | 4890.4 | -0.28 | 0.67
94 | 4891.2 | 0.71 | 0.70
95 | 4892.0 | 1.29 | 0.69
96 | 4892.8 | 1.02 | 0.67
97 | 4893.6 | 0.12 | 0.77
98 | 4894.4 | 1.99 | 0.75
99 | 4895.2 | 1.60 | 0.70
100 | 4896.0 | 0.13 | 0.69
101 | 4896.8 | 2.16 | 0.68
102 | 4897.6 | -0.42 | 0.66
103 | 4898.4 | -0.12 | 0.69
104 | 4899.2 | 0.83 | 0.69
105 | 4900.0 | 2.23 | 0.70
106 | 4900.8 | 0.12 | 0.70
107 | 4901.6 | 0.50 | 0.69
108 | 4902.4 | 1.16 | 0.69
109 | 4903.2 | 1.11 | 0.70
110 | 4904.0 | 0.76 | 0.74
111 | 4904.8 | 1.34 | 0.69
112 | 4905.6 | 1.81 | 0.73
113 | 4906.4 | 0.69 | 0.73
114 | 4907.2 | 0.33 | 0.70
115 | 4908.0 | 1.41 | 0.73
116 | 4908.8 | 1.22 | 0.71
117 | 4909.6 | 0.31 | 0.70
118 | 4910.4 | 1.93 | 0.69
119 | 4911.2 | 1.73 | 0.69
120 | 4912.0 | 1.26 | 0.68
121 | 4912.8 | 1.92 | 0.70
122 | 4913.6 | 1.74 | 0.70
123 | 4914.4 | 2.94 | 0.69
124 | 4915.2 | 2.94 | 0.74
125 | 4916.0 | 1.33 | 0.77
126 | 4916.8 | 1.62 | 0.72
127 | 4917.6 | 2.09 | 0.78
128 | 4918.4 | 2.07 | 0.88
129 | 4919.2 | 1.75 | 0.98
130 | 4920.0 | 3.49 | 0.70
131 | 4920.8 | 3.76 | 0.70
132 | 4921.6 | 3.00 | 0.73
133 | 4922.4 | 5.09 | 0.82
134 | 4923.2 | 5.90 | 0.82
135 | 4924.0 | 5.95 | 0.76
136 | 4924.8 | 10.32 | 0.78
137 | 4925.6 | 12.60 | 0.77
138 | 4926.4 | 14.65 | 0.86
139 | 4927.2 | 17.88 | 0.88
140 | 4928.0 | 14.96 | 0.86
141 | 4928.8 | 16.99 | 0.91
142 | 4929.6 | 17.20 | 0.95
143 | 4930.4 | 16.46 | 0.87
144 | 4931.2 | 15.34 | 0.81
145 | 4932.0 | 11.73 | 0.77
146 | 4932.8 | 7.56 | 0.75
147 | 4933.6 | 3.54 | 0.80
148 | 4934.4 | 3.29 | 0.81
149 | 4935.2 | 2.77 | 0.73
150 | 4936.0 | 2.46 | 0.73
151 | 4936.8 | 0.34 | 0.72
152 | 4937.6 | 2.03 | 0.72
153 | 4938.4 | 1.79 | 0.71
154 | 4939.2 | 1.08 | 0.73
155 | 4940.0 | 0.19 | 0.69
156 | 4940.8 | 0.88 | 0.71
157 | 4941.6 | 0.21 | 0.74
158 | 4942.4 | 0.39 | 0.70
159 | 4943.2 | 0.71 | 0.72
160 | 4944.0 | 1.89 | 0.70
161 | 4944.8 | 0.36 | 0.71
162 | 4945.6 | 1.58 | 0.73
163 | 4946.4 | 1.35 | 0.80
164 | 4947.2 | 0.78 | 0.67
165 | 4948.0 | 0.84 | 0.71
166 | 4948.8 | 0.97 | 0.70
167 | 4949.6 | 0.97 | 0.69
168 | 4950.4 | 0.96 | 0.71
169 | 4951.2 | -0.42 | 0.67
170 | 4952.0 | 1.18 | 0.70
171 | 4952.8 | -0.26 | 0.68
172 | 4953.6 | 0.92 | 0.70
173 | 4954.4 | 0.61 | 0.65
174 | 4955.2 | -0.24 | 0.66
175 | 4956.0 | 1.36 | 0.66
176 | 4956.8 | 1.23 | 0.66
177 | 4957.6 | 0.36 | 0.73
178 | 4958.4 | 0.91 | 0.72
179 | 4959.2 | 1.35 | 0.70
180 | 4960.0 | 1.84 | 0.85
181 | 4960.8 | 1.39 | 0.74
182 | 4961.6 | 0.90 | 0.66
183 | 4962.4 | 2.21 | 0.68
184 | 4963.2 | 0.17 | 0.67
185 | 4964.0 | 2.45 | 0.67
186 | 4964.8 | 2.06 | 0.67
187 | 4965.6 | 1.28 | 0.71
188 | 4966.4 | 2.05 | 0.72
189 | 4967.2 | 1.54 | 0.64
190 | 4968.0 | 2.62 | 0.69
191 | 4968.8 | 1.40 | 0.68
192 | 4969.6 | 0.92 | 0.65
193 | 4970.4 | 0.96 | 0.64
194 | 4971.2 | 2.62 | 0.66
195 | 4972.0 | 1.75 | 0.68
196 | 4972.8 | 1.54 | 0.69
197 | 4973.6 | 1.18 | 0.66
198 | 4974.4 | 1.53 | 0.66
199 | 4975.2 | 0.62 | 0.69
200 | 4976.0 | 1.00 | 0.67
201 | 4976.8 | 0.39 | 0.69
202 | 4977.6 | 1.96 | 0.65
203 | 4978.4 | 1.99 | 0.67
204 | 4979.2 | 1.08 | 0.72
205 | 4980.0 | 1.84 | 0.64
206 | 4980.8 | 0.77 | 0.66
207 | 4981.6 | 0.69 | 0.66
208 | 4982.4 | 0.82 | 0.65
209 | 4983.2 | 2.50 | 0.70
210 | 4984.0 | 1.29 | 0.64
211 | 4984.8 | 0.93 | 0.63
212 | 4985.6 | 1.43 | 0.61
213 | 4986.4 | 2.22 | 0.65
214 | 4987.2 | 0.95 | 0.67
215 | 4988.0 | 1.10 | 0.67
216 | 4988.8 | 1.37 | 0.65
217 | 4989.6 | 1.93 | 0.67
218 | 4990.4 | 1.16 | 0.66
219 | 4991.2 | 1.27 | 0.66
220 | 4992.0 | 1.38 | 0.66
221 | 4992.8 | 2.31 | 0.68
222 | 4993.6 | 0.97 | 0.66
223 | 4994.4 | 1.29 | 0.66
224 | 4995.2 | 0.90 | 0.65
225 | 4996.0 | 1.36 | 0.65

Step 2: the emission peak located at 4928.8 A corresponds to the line [O II]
